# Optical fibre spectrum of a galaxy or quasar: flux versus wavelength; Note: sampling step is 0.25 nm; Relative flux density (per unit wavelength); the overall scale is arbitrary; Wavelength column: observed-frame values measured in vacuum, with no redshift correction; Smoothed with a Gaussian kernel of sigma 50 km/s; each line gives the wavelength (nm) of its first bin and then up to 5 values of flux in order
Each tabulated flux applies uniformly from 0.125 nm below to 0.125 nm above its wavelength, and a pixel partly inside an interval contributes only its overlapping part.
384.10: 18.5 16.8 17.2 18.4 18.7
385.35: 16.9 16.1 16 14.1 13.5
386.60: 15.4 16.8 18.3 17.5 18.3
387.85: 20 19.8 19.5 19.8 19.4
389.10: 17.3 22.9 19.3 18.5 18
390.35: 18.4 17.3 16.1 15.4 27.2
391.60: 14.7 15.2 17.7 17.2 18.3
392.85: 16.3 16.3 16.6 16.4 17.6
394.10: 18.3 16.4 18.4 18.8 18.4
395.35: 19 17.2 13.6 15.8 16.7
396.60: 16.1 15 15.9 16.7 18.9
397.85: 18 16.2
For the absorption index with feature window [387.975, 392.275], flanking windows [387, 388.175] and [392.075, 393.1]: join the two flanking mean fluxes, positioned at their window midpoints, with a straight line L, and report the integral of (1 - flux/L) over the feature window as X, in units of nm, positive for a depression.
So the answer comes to -0.15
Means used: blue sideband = 18.7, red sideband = 17.2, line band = 18.6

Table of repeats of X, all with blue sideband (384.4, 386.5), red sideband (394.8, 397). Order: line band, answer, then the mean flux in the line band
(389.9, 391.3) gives -0.10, 17.7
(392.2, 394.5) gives -0.07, 17.1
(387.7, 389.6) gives -0.38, 19.8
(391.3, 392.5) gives -0.09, 17.8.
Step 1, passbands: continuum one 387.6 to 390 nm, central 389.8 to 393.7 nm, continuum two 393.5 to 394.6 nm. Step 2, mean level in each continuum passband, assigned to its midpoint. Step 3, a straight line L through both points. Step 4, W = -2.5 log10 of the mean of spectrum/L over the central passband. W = 0.05 mag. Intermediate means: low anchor 19.5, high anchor 17.3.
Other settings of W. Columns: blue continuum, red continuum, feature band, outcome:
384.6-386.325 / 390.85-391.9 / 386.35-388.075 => -0.03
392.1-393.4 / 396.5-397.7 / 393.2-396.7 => -0.02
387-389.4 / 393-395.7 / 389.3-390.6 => -0.02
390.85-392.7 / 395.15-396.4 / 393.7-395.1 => -0.06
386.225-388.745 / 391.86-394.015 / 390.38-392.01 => -0.03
